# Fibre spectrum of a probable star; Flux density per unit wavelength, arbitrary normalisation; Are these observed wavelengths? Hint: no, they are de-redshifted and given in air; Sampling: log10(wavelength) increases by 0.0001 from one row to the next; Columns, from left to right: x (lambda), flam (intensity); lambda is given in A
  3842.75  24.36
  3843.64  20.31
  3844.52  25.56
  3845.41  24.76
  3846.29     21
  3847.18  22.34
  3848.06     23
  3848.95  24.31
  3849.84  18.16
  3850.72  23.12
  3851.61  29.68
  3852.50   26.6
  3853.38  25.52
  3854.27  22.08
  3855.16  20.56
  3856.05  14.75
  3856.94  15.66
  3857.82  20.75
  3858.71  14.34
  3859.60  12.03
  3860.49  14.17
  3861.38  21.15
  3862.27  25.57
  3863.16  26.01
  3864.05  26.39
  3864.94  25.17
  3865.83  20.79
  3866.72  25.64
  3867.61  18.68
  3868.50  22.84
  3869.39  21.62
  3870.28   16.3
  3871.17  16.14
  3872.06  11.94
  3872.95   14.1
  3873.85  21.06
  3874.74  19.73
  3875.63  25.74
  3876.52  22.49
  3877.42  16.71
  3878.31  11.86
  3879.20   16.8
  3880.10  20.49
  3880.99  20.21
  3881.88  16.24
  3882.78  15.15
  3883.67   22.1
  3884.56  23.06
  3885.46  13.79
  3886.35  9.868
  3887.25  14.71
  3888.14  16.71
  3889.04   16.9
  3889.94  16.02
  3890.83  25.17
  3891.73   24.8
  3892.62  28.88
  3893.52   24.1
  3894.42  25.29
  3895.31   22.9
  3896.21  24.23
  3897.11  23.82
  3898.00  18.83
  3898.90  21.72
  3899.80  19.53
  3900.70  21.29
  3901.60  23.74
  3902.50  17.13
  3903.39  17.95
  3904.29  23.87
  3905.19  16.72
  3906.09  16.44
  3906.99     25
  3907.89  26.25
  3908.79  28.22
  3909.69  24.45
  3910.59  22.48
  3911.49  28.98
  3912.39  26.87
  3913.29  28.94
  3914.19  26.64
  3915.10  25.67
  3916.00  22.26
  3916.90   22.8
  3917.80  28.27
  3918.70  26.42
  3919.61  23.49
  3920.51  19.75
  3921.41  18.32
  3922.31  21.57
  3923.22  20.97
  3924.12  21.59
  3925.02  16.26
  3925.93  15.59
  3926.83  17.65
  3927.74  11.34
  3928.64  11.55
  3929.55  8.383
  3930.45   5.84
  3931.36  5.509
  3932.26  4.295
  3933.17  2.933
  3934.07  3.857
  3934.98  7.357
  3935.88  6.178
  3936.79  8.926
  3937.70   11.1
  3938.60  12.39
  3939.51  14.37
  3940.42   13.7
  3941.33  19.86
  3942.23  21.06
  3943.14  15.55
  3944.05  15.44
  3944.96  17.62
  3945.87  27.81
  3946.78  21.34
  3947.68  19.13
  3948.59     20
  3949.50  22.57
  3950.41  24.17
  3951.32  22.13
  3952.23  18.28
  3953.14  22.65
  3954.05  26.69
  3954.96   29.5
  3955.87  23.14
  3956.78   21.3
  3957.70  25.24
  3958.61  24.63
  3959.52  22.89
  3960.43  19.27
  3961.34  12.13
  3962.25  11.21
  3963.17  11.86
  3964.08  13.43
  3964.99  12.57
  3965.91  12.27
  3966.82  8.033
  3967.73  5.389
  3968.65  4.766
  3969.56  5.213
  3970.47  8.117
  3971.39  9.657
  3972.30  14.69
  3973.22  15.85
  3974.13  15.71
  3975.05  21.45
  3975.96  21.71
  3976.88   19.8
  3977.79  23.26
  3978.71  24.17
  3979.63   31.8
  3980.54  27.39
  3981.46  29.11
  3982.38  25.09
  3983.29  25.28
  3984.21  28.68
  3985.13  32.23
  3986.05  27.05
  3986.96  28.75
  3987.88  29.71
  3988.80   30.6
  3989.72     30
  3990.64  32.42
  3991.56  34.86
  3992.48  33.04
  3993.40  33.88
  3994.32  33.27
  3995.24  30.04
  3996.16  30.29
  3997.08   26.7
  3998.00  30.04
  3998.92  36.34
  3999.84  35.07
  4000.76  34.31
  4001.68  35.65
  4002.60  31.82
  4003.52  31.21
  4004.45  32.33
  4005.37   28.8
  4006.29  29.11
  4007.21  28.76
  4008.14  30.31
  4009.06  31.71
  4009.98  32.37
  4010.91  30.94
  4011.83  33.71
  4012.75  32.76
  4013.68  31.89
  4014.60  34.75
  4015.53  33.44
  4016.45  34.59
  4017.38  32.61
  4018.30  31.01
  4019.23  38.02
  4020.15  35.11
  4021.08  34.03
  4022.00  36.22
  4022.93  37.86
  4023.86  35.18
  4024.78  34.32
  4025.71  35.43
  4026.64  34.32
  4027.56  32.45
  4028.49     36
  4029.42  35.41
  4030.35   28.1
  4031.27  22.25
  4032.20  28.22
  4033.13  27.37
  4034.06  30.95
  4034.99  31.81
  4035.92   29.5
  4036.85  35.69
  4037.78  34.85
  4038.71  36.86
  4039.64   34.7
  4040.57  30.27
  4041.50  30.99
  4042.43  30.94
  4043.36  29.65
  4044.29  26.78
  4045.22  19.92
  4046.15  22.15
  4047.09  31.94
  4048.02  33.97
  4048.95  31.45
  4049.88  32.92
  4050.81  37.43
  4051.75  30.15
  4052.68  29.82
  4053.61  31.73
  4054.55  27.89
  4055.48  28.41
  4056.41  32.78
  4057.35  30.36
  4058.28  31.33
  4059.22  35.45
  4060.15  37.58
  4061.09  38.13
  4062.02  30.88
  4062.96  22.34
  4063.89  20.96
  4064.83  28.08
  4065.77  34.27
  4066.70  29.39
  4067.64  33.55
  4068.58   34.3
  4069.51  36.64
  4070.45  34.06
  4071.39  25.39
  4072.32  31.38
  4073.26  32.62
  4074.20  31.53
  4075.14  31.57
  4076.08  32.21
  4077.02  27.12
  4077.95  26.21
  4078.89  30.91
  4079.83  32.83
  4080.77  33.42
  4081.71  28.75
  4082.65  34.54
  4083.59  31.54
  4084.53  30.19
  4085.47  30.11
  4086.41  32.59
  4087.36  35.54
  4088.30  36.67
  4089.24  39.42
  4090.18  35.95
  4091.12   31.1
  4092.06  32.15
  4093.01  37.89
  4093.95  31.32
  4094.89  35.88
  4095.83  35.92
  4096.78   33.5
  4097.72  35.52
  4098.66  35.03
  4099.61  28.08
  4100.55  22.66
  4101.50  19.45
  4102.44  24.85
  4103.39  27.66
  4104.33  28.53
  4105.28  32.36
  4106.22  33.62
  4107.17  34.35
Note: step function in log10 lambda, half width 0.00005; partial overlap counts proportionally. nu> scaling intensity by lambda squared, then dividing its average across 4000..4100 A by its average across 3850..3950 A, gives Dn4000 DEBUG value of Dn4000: 1.8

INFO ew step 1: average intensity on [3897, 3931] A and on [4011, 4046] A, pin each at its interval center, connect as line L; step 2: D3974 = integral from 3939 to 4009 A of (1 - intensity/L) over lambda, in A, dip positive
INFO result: 10.0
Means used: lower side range 20.9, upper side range 32.3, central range 23.3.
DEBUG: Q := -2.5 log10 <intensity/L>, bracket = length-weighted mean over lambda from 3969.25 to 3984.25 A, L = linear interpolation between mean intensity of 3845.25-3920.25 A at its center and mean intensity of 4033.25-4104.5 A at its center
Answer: 0.28 mag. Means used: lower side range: 21.3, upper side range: 31.3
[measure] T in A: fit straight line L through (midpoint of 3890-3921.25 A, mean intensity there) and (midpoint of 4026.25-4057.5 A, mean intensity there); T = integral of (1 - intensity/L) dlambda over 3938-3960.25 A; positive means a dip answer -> 4.35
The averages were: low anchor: 23.5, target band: 20.8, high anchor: 30.8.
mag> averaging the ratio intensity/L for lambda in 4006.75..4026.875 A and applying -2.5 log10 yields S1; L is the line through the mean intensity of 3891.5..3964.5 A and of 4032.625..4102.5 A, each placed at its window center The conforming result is -0.24 mag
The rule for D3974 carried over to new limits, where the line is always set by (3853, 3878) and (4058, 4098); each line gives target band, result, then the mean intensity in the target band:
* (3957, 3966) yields 3.04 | 16.8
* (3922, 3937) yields 7.91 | 11.1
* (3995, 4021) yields -3.77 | 32.3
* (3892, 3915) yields -1.37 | 23.4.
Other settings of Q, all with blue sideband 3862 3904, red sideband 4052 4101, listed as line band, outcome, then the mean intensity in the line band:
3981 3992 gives -0.12 mag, 29.5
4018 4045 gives -0.12 mag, 32.5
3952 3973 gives 0.50 mag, 15.7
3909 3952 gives 0.28 mag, 17.8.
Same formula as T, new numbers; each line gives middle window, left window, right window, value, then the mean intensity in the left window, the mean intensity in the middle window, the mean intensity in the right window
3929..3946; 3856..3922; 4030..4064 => 8.9 A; 20.9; 11.4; 30.6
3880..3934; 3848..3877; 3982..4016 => 9.7 A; 20.7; 19.7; 31.3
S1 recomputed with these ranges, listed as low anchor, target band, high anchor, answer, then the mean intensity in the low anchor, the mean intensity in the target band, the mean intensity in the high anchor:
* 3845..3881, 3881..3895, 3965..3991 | 0.05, 20.5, 19.6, 20.8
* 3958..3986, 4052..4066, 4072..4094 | -0.05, 18.1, 30.6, 32.4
